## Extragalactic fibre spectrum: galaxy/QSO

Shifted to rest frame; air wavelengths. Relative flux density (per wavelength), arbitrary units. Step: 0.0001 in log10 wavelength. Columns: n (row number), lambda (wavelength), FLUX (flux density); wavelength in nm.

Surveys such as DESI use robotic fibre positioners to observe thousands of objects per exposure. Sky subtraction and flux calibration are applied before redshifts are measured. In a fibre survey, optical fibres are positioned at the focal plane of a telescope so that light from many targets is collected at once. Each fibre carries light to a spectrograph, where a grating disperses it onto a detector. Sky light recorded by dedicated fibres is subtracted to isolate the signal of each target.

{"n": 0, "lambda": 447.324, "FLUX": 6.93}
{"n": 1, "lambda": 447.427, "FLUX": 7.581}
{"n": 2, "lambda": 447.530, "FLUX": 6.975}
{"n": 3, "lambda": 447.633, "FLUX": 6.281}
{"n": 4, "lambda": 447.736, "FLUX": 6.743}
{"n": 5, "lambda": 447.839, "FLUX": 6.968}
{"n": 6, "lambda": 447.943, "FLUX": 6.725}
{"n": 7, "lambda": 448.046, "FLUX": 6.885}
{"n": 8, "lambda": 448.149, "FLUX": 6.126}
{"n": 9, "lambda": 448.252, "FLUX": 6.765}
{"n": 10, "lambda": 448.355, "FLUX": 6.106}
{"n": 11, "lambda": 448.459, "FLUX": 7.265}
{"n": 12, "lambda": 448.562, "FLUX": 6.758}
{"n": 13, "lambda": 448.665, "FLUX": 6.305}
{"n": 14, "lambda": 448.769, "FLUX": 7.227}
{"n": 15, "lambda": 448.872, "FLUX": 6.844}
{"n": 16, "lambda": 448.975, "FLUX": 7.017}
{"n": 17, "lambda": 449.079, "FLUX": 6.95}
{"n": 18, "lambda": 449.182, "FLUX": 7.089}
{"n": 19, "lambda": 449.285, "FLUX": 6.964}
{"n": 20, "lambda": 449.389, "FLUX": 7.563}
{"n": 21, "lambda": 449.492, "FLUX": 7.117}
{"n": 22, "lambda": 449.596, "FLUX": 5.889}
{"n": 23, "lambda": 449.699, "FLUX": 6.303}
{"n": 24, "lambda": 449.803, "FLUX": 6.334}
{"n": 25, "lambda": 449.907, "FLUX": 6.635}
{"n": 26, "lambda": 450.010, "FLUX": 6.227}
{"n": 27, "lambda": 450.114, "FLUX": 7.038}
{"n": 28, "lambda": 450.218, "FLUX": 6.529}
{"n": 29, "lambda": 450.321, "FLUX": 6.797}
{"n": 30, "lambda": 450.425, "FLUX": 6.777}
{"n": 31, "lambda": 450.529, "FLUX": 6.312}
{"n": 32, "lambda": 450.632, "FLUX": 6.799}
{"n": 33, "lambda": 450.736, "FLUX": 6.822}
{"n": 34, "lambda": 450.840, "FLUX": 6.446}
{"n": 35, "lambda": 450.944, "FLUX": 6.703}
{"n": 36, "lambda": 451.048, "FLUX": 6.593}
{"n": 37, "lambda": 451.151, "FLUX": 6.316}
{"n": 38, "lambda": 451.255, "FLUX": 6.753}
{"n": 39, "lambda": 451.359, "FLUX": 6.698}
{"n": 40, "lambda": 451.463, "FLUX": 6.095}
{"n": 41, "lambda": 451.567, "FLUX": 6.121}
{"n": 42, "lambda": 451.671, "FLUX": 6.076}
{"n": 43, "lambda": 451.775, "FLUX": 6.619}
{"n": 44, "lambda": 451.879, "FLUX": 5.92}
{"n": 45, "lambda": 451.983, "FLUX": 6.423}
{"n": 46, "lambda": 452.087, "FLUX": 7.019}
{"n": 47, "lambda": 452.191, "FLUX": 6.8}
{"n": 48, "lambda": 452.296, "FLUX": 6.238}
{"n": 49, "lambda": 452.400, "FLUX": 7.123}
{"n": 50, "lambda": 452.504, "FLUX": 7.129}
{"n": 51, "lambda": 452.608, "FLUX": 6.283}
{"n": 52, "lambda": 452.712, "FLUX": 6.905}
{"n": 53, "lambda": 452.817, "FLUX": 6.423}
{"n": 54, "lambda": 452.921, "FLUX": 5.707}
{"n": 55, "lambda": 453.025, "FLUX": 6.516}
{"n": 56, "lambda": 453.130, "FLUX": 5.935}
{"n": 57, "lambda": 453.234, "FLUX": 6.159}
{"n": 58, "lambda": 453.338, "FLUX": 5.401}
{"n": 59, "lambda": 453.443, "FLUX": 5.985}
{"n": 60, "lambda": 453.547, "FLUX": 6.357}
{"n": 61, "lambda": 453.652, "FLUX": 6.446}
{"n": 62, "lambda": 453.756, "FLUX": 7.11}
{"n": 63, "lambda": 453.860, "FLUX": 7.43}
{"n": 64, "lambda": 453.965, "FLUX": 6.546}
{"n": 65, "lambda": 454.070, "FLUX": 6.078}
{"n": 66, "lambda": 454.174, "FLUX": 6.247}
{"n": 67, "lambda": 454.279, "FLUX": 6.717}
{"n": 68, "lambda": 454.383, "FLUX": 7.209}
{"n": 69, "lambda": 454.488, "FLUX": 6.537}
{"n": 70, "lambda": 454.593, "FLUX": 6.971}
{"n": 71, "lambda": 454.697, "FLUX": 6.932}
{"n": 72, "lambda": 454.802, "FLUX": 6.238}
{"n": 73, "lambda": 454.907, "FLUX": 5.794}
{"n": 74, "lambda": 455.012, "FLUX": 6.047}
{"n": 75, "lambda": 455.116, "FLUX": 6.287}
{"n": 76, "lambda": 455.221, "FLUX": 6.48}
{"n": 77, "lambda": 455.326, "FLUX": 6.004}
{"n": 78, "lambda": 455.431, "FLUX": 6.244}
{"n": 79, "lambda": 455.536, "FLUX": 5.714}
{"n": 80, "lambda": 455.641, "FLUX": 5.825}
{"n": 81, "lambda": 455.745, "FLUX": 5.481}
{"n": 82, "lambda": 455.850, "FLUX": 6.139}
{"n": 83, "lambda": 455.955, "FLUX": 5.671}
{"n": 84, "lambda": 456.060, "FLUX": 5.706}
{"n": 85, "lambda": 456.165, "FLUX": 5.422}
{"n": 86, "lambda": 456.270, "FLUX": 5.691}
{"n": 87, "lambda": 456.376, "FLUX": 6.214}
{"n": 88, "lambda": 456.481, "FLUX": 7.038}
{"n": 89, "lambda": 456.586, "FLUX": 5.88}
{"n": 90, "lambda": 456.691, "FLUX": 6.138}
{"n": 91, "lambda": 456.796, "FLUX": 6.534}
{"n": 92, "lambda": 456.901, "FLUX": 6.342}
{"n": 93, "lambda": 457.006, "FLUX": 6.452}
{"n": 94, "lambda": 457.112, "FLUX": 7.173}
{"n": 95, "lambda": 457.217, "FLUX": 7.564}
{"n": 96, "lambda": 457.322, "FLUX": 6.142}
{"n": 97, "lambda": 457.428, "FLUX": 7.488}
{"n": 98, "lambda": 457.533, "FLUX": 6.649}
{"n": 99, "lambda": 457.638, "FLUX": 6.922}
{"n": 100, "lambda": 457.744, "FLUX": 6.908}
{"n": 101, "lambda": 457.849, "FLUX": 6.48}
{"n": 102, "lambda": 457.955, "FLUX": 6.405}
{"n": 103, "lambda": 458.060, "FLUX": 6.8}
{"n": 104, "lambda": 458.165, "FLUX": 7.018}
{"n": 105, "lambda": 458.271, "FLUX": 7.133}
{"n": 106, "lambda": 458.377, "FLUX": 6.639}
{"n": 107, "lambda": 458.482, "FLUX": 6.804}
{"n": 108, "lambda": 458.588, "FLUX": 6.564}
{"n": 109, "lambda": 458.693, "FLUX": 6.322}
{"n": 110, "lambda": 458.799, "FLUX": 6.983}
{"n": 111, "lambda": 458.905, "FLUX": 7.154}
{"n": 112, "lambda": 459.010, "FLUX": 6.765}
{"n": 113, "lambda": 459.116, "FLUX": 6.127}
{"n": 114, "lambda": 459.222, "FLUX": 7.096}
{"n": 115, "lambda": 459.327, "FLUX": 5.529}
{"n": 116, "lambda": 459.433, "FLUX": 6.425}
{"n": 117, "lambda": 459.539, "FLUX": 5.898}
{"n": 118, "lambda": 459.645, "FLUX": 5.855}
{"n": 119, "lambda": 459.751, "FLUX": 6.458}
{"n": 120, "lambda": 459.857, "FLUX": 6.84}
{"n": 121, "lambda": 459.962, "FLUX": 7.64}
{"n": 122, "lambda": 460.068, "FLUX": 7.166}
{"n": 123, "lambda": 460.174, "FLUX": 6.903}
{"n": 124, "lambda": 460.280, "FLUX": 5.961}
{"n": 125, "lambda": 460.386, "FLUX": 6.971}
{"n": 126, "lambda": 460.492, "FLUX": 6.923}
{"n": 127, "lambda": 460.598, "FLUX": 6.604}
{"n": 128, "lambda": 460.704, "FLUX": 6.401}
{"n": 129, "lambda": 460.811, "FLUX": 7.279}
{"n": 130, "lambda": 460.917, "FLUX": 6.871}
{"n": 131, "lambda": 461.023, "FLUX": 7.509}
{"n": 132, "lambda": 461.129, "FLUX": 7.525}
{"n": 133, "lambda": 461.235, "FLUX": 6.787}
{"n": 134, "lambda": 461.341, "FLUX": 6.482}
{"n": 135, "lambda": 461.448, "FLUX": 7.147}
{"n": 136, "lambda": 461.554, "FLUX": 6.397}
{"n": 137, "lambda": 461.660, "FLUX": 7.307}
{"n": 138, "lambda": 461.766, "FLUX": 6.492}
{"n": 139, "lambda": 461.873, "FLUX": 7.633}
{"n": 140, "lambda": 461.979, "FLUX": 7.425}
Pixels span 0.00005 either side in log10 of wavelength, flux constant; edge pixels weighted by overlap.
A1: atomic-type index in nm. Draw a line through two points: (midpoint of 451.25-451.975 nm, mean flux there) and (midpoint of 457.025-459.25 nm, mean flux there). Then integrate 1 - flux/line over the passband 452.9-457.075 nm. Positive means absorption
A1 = 0.20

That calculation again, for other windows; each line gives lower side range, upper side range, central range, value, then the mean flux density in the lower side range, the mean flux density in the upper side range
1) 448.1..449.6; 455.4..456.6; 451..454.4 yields -0.07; 6.83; 5.91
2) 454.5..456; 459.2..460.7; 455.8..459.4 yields -0.09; 6.15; 6.58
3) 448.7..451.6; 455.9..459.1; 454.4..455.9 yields 0.09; 6.68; 6.56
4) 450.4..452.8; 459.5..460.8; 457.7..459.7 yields 0.02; 6.56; 6.66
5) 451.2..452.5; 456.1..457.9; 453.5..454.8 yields -0.04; 6.51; 6.53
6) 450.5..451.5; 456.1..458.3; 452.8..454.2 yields 0.06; 6.57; 6.58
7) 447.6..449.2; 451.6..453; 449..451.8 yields 0.00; 6.75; 6.51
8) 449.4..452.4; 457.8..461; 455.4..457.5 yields 0.12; 6.54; 6.67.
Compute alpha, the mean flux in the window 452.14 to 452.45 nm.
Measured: 6.7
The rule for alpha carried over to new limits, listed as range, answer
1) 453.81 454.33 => 6.59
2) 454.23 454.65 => 6.87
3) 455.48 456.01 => 5.78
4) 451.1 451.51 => 6.47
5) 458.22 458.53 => 6.86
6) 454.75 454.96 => 6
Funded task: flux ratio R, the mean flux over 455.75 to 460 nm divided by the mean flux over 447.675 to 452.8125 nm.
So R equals 0.98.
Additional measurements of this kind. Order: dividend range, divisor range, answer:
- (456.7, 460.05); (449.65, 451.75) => 1.02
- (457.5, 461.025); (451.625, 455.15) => 1.04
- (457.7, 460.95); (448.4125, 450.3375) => 0.98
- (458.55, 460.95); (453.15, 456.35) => 1.07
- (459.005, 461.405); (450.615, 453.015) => 1.03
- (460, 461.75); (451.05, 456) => 1.08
